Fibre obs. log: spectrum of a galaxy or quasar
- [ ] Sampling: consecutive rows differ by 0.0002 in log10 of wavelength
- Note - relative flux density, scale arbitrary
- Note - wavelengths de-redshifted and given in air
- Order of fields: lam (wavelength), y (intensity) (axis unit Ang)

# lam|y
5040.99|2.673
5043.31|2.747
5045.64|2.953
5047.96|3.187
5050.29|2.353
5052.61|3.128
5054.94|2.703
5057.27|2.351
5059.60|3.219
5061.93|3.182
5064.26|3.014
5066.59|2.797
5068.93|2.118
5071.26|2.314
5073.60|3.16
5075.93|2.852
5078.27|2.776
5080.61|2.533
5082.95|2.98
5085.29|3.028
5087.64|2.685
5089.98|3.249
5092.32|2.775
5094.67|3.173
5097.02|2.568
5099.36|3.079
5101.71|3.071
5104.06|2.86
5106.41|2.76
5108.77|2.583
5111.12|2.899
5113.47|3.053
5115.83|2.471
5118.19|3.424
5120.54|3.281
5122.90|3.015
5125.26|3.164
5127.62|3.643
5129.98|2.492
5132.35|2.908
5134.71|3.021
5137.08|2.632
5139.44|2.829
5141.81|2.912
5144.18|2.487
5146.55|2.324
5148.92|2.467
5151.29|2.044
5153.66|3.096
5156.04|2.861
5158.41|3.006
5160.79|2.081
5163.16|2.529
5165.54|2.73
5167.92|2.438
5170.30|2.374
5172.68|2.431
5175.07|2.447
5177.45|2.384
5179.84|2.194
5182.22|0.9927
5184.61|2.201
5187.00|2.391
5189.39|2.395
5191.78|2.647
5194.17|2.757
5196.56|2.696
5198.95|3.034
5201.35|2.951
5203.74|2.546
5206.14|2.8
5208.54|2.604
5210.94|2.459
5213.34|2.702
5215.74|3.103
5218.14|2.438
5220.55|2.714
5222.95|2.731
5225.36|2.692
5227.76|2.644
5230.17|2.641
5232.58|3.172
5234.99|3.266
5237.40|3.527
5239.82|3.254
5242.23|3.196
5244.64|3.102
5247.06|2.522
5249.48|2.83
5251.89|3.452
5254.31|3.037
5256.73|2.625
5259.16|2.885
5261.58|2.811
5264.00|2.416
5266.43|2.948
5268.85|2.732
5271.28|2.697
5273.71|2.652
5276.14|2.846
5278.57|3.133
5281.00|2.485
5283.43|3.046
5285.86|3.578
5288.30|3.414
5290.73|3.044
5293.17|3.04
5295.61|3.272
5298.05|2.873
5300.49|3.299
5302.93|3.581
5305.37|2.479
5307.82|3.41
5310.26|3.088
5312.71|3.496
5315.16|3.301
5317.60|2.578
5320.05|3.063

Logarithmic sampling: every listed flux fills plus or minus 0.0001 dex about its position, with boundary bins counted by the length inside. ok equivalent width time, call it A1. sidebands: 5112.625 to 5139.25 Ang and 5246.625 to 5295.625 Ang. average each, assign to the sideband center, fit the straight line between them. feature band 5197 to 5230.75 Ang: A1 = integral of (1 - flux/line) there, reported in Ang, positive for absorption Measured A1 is 2.7 Ang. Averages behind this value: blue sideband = 3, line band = 2.72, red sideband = 2.93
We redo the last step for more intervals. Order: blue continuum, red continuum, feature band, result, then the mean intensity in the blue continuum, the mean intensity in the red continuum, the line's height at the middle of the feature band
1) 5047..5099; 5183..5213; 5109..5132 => -2.4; 2.83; 2.6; 2.74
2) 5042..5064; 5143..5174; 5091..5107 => -1.1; 2.87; 2.53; 2.72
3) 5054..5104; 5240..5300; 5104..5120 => -0.1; 2.84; 2.95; 2.86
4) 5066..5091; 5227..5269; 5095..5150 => -1.1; 2.77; 2.96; 2.82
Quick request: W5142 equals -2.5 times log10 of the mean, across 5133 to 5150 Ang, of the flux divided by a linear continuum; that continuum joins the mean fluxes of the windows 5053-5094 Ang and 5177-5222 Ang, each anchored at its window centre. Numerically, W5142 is 0.00 mag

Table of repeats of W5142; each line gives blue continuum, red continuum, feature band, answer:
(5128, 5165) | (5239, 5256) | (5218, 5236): 0.06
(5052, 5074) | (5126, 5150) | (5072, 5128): -0.06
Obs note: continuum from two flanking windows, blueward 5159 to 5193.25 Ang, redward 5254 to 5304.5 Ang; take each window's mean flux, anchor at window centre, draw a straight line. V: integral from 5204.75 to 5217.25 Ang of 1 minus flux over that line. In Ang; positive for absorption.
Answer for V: -0.91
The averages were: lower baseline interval 2.32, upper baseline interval 2.97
